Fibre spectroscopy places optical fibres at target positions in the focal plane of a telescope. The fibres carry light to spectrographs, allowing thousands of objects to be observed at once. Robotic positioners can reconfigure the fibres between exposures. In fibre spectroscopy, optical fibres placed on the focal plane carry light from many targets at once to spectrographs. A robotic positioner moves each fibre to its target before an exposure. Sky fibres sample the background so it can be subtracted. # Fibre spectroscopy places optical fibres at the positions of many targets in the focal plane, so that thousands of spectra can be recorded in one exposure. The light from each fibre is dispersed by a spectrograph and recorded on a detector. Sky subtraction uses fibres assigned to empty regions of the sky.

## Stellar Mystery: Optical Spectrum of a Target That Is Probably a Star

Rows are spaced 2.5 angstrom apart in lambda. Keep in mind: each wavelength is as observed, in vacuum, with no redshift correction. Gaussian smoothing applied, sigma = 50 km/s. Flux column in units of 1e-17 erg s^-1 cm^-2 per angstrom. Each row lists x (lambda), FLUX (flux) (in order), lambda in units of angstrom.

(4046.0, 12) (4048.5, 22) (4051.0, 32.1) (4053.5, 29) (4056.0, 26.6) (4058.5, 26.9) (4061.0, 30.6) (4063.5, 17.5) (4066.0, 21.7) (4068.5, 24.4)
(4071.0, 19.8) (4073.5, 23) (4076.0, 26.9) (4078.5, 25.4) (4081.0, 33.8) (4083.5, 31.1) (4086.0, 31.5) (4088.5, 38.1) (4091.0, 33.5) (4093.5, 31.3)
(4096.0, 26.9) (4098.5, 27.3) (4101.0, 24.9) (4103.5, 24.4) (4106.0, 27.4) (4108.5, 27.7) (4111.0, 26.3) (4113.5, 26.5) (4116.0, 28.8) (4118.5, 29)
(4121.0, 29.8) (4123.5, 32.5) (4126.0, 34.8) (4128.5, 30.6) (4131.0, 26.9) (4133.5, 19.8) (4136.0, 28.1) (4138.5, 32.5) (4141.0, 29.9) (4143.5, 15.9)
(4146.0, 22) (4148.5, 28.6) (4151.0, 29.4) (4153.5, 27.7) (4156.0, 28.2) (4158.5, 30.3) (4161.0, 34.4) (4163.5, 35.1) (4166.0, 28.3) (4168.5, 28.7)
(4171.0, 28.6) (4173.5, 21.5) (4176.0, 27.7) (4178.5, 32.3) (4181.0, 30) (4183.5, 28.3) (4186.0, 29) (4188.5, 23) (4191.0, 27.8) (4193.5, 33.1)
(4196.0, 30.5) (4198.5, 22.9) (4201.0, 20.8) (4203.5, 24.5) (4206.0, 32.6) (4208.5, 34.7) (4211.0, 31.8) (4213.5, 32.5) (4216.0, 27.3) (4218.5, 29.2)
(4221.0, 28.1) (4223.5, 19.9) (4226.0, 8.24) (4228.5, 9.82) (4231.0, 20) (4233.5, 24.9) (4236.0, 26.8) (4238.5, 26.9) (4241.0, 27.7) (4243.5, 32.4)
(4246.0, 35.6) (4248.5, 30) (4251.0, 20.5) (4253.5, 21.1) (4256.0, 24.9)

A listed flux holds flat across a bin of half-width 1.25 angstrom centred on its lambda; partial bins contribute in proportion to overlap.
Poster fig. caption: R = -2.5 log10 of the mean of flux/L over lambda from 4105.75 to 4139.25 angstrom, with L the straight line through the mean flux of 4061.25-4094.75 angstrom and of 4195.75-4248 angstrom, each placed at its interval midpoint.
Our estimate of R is -0.057 mag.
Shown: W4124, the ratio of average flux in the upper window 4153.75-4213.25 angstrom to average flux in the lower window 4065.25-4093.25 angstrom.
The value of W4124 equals 1.0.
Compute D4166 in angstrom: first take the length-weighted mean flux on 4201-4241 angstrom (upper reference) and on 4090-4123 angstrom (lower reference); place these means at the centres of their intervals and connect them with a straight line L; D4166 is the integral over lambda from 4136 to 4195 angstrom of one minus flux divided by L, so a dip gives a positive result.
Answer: -4.1 angstrom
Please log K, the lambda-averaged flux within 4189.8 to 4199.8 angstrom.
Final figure 28.5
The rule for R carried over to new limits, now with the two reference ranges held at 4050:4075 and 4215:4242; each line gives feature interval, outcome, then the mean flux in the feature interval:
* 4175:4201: -0.21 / 28.1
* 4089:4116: -0.14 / 28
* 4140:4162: -0.15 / 27.3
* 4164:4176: -0.17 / 27.4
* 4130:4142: -0.15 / 27.4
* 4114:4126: -0.24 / 30.3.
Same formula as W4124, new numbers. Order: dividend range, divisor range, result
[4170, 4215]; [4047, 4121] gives 1.04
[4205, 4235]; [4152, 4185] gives 0.85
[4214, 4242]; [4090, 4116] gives 0.83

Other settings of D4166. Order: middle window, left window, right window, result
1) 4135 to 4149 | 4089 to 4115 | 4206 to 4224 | 1.3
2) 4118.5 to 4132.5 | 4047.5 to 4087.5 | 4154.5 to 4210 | -1.5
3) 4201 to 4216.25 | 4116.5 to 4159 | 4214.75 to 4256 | -2.8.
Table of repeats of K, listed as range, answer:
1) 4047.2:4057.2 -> 27.4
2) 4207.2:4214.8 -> 33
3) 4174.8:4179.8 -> 30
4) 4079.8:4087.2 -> 32.1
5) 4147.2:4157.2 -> 28.4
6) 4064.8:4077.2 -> 23.2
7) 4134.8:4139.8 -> 30.3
